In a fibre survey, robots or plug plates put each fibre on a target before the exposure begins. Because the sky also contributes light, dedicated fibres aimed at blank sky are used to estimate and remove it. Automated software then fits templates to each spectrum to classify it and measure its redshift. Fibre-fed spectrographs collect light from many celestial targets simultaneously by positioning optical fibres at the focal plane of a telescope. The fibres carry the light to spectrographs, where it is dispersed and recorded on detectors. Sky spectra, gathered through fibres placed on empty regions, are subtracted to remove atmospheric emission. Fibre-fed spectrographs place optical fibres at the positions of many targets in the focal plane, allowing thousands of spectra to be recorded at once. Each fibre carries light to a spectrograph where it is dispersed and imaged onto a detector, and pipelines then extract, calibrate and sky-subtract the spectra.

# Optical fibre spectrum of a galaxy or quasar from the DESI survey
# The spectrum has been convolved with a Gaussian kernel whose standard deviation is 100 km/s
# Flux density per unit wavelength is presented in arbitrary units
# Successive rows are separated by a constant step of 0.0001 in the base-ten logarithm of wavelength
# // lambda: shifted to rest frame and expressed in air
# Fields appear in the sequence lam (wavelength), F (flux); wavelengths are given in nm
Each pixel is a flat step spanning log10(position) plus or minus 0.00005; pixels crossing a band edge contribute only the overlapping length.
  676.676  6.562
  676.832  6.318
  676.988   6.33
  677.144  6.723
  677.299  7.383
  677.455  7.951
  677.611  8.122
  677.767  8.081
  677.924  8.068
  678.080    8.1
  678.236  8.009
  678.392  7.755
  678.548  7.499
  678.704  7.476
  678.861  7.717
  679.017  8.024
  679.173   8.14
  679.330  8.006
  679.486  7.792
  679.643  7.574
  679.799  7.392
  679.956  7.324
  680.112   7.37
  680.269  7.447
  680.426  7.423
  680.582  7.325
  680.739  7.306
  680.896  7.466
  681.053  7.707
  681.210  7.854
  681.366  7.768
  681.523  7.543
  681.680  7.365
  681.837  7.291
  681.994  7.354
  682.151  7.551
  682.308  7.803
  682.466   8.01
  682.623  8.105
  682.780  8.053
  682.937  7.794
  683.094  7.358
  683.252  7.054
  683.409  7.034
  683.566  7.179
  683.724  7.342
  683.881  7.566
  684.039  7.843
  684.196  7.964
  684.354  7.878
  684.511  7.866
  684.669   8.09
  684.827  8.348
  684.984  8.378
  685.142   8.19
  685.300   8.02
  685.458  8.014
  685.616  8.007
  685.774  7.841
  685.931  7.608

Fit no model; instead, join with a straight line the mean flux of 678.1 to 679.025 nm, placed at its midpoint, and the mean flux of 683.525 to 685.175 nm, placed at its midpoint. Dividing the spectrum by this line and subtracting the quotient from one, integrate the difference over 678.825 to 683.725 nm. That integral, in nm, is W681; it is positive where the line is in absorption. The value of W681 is 0.15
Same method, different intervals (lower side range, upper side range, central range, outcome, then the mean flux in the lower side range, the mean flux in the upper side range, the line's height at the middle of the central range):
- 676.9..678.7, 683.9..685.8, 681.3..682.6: 0.04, 7.63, 8.02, 7.86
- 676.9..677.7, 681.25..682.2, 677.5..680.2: -0.15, 7.31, 7.5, 7.37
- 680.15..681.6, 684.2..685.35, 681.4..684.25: 0.09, 7.53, 8.1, 7.82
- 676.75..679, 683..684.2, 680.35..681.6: -0.01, 7.55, 7.39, 7.46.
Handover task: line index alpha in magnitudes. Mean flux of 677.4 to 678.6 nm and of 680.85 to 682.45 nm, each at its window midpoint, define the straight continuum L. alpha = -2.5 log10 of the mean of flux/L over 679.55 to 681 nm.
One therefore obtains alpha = 0.05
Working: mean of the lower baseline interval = 7.96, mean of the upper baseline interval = 7.59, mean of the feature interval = 7.41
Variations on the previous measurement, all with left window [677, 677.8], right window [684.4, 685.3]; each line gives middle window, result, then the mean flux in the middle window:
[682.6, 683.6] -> 0.07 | 7.5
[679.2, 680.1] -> 0.01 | 7.63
